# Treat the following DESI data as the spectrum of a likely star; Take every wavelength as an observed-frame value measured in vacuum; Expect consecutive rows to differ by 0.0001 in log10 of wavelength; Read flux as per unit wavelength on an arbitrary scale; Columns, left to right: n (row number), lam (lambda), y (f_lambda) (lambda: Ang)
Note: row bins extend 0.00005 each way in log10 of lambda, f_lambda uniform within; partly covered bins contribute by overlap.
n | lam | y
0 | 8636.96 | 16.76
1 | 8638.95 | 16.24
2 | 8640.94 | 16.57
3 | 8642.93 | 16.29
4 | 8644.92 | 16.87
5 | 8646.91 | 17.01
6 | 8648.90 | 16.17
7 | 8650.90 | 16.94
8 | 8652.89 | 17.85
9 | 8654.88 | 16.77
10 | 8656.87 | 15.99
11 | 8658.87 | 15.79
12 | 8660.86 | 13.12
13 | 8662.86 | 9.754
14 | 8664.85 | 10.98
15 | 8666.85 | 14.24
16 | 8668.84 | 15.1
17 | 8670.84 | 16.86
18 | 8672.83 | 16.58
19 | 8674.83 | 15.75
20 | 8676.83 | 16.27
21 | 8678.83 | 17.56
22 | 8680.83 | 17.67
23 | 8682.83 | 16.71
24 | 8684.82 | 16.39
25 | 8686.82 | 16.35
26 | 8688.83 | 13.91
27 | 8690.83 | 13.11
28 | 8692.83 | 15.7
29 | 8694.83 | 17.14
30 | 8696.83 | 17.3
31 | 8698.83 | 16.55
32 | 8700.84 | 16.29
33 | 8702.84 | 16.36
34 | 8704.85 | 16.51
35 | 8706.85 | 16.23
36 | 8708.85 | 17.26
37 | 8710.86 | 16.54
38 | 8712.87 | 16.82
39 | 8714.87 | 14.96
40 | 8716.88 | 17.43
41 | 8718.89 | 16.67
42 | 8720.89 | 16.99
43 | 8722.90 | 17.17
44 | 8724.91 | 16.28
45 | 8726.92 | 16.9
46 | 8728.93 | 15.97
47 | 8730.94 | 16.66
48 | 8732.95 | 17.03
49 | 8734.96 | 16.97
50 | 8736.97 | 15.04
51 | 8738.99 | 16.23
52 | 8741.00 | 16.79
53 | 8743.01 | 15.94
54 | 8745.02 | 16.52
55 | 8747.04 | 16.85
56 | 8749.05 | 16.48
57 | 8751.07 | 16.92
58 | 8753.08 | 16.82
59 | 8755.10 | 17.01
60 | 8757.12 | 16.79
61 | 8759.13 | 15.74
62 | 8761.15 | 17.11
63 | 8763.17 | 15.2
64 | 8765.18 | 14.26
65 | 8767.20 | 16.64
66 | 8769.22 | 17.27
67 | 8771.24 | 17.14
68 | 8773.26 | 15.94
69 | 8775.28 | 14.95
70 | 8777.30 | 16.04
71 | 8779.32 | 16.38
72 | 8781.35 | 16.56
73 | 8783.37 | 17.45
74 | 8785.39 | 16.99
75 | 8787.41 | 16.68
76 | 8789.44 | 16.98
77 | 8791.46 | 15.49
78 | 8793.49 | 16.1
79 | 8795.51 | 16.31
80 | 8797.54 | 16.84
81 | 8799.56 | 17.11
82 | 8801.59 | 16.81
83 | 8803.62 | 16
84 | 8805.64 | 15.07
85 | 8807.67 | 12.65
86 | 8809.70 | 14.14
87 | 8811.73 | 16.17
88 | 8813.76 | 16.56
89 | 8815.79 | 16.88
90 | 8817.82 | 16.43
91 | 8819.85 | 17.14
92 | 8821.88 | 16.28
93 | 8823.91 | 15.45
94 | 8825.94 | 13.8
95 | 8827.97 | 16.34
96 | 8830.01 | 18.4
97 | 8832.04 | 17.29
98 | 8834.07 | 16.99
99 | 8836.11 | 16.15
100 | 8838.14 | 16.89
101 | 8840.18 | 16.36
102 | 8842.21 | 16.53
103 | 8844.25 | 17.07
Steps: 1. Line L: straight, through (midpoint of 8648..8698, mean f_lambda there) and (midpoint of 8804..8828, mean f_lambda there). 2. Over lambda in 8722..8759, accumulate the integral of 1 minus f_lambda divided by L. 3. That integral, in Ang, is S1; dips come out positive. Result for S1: -2.3 Ang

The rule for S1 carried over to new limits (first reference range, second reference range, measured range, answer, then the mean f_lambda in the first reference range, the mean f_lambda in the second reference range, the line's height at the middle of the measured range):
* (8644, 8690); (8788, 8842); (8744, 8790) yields -1.3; 15.7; 16.2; 16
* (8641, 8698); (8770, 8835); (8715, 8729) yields -0.7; 15.7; 16.2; 15.9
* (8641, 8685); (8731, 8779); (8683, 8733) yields -0.9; 15.8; 16.3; 16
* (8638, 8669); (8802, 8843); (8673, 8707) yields -1.6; 15.4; 16.1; 15.5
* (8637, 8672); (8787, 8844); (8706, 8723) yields -1.0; 15.5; 16.2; 15.8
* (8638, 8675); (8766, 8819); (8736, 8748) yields -0.2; 15.5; 16.2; 15.9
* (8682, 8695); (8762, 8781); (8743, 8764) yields -0.8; 15.5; 16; 15.9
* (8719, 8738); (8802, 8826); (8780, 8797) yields -0.7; 16.6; 15.7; 15.9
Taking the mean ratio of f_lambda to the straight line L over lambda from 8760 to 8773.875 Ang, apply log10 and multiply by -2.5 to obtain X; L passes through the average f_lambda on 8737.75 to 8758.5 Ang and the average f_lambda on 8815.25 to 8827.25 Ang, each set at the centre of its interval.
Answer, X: 0.01 mag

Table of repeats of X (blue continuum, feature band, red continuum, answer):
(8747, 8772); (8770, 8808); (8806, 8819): -0.02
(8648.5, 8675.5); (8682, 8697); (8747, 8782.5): -0.02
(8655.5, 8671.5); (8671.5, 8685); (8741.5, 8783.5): -0.17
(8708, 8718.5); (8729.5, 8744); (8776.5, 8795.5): 0.01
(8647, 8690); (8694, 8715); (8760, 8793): -0.05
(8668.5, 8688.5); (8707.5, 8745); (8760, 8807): -0.01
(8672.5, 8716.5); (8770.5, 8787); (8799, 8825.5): -0.03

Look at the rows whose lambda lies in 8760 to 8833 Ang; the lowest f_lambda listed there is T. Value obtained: 12.65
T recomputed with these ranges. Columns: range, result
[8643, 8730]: 9.754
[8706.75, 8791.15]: 14.26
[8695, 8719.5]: 14.96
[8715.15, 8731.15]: 15.97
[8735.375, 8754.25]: 15.04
